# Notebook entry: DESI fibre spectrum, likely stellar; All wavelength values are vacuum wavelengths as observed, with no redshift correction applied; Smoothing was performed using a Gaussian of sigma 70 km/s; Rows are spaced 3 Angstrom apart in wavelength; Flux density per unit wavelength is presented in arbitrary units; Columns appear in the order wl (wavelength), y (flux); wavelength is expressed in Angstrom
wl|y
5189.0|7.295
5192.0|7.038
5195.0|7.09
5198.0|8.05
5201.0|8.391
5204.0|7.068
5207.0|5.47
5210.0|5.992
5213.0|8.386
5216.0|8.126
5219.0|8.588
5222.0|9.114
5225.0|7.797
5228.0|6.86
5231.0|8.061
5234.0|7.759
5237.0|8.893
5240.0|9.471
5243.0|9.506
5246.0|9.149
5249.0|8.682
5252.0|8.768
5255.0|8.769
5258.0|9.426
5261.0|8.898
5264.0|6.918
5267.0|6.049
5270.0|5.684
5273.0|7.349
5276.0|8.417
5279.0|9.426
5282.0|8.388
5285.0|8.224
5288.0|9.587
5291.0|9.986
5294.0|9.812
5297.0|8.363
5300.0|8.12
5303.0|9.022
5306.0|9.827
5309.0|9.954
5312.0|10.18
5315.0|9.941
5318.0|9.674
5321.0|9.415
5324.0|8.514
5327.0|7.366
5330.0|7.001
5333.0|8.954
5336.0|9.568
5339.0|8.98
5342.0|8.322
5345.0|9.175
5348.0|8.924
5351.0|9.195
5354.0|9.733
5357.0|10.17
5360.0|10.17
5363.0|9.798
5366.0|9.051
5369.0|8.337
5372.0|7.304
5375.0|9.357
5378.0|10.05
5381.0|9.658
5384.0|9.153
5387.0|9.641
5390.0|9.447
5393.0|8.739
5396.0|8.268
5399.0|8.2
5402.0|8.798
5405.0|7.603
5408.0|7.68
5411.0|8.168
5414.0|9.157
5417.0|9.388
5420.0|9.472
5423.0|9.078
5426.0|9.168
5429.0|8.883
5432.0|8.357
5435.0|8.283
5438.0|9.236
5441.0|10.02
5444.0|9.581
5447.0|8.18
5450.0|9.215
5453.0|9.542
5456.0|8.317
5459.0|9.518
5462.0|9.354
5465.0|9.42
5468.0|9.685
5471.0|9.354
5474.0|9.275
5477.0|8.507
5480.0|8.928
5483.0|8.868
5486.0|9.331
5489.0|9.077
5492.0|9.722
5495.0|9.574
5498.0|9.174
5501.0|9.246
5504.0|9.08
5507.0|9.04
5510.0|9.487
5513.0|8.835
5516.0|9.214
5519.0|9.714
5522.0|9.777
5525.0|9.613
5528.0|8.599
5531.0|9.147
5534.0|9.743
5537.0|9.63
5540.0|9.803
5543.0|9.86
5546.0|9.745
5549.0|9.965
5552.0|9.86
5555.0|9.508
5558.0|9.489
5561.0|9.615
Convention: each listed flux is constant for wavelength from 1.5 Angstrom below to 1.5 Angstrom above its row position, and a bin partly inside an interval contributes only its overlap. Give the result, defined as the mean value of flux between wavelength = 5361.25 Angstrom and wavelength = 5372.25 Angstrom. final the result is 8.81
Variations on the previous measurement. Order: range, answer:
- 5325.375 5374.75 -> 8.89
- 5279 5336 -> 9.04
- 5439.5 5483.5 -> 9.19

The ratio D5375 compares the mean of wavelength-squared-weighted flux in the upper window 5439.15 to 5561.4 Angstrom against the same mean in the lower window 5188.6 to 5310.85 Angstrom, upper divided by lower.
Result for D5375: 1.24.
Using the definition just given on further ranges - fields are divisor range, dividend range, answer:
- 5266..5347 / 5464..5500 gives 1.13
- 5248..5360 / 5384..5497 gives 1.08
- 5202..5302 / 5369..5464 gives 1.15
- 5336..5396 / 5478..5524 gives 1.06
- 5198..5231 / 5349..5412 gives 1.25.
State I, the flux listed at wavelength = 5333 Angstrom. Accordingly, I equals 8.954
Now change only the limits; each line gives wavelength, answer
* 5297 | 8.363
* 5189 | 7.295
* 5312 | 10.18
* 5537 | 9.63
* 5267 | 6.049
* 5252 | 8.768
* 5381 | 9.658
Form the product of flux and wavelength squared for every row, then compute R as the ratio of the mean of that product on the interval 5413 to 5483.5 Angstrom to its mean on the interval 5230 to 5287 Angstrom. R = 1.18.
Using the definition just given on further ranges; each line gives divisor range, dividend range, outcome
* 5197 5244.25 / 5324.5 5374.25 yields 1.17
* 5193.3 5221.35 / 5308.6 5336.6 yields 1.25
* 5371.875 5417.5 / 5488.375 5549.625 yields 1.12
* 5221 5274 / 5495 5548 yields 1.27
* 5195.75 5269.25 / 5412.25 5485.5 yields 1.23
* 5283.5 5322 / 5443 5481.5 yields 1.03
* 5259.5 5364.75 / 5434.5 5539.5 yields 1.12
